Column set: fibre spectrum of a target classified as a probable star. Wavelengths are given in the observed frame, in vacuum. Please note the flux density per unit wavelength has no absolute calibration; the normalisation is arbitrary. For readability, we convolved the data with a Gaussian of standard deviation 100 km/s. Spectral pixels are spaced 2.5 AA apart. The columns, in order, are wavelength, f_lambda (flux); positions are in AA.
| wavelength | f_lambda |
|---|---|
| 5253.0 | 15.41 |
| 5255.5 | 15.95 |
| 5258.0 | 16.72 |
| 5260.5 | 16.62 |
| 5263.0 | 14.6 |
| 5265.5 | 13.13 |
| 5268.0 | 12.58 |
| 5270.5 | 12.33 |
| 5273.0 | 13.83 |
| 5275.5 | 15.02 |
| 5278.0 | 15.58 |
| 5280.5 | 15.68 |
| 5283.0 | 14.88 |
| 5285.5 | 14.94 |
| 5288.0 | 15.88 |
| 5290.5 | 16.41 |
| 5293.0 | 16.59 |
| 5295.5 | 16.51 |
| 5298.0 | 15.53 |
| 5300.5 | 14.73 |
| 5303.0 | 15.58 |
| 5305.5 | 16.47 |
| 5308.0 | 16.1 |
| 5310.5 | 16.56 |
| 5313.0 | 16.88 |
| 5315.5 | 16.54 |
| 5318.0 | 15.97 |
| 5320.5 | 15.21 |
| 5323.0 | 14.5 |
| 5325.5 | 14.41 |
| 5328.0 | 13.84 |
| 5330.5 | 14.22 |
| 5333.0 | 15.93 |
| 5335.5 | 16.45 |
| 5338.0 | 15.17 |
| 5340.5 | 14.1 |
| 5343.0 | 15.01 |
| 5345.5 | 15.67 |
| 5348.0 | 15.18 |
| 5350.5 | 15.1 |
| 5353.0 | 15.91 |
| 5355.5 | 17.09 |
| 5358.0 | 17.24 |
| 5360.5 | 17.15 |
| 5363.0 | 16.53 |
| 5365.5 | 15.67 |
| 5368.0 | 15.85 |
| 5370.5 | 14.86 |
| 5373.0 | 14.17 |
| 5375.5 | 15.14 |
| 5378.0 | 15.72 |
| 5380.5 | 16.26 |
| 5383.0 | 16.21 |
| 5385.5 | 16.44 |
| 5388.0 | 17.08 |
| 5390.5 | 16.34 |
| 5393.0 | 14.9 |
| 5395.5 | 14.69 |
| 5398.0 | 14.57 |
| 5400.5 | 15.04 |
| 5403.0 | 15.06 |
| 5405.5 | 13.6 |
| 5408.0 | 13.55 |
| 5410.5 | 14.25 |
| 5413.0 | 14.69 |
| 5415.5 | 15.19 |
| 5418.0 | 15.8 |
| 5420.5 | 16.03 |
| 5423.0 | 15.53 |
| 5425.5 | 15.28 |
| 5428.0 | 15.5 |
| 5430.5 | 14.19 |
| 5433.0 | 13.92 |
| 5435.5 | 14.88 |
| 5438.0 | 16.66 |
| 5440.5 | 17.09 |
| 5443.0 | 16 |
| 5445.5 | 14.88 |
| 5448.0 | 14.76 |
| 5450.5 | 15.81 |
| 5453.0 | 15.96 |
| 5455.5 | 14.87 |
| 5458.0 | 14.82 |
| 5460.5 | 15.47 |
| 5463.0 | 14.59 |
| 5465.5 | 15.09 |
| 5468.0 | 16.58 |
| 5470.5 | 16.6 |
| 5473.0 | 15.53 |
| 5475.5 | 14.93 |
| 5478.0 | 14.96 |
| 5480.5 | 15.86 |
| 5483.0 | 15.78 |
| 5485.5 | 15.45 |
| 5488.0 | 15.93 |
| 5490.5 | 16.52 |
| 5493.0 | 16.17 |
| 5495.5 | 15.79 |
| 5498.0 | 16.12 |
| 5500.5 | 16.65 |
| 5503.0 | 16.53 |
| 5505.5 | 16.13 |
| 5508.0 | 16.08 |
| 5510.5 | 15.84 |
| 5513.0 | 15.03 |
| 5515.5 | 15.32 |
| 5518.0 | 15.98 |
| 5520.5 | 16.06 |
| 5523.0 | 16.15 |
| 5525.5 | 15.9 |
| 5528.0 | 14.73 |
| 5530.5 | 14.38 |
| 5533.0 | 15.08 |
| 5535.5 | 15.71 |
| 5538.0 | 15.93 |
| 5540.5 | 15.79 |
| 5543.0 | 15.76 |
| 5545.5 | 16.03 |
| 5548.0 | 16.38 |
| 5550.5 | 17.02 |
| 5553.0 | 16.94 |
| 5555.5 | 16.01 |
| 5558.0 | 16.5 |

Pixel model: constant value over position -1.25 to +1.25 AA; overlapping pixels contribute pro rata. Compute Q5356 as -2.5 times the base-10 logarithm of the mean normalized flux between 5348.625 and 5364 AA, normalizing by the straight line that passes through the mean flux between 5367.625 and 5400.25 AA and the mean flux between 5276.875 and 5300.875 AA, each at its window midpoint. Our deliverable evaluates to -0.06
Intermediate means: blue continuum 15.7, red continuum 15.5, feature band 16.4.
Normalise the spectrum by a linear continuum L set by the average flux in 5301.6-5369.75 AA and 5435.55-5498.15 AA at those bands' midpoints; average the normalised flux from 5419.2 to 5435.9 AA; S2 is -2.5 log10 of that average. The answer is 0.04 mag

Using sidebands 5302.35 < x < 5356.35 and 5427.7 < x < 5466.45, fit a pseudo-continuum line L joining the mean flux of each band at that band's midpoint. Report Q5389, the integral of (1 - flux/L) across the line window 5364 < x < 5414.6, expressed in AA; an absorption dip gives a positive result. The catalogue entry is 0.6 AA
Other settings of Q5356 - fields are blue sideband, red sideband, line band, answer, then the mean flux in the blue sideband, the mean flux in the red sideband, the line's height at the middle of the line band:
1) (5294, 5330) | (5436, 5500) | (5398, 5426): 0.06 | 15.6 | 15.7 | 15.7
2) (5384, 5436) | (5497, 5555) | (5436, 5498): -0.01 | 15.1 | 15.9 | 15.5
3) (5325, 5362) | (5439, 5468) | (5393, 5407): 0.06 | 15.5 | 15.5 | 15.5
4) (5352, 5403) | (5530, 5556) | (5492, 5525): 0.00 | 15.8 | 16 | 15.9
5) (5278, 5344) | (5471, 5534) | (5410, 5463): 0.02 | 15.5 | 15.7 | 15.7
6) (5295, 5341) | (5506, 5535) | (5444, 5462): 0.02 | 15.5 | 15.5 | 15.5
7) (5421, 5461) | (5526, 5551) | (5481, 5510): -0.04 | 15.4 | 15.6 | 15.5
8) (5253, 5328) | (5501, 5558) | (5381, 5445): 0.02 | 15.3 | 15.9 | 15.6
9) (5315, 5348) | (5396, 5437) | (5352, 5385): -0.07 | 15.1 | 14.8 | 15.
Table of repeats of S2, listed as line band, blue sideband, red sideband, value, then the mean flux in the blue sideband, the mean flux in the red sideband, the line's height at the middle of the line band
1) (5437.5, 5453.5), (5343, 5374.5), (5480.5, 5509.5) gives 0.01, 15.8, 16.1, 16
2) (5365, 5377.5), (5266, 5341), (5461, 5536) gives 0.02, 15.3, 15.7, 15.4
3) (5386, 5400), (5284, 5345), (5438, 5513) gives 0.01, 15.6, 15.8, 15.7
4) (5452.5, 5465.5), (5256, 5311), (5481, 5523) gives 0.05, 15.3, 16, 15.8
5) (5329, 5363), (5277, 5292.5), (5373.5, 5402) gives -0.01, 15.6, 15.6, 15.6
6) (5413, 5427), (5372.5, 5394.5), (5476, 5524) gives 0.03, 15.8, 15.9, 15.9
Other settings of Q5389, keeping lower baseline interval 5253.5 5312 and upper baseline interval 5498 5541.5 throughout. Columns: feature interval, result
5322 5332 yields 0.7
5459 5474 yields 0.0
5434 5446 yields -0.3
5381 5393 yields -0.6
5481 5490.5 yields -0.1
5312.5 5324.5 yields -0.3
